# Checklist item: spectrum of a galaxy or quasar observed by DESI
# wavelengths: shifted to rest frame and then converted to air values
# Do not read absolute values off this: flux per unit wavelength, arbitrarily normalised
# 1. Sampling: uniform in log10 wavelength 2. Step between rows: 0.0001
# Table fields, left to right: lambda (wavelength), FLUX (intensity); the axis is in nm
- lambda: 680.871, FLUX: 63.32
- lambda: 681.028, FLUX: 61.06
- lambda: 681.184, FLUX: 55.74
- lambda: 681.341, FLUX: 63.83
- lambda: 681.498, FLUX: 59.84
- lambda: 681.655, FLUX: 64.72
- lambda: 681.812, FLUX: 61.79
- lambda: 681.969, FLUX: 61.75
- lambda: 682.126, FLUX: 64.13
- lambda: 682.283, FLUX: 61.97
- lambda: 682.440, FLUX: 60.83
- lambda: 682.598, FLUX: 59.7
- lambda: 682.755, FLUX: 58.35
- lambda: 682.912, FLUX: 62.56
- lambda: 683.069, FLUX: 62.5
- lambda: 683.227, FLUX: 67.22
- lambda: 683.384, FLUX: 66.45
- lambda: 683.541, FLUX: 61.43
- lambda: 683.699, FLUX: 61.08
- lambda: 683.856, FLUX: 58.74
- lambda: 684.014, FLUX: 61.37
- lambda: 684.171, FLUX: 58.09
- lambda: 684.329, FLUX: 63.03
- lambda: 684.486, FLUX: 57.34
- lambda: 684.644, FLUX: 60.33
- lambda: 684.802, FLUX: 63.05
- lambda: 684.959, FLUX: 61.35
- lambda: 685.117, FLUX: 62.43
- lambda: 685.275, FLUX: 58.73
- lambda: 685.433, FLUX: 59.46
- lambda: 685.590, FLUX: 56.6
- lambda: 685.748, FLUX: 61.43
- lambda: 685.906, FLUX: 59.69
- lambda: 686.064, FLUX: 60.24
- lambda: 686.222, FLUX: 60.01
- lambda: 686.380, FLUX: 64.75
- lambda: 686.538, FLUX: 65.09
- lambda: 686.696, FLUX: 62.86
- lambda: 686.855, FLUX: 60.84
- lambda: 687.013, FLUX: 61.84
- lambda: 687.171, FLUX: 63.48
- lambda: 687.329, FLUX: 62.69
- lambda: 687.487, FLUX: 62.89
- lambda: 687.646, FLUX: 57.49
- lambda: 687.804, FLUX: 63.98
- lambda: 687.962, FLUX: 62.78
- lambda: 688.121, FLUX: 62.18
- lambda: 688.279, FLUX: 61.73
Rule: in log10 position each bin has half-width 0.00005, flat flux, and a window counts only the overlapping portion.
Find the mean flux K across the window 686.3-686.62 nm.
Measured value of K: 64.9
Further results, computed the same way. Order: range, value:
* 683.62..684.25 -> 59.8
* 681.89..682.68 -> 61.6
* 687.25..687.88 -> 61.8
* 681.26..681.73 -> 62.7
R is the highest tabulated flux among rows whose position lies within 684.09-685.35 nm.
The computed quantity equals 63.05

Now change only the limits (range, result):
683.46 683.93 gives 61.43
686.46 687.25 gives 65.09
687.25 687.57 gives 62.89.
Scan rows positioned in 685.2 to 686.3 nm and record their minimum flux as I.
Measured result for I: 56.6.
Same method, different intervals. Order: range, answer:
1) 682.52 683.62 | 58.35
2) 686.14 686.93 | 60.01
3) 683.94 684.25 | 58.09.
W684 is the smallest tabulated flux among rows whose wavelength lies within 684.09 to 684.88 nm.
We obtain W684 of 57.34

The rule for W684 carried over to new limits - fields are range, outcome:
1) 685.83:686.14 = 59.69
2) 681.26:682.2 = 59.84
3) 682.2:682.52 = 60.83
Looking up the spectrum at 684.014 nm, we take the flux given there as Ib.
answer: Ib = 61.37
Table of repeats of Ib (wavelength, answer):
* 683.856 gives 58.74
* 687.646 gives 57.49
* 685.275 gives 58.73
